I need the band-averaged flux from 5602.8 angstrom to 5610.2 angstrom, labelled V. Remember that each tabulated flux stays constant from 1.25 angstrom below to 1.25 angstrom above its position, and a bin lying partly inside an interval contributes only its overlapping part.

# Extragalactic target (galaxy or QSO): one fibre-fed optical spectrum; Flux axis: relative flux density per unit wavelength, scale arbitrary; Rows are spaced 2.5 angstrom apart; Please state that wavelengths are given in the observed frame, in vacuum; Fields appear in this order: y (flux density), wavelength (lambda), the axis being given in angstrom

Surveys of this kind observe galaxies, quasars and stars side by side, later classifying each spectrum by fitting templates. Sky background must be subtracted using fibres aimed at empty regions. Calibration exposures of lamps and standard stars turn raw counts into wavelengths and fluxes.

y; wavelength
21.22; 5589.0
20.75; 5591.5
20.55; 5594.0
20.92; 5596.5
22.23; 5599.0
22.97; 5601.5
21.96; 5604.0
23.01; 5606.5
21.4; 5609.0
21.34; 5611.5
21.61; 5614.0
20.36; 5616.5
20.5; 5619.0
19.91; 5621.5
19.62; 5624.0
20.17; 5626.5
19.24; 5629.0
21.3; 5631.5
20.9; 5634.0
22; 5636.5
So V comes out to 22.1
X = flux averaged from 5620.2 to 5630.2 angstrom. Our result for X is 19.7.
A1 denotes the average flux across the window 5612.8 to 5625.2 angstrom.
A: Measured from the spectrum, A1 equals 20.4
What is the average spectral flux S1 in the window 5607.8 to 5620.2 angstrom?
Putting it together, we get 21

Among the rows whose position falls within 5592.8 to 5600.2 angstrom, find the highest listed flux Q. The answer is 22.23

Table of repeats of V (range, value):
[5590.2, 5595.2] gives 20.7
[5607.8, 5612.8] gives 21.4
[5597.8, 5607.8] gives 22.5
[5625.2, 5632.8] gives 20.2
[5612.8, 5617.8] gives 21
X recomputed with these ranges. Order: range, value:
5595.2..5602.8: 22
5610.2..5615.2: 21.5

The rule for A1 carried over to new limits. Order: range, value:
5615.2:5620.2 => 20.4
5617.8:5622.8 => 20.2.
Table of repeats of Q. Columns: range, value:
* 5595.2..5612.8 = 23.01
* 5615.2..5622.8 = 20.5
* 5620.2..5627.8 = 20.17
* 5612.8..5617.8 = 21.61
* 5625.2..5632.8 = 21.3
